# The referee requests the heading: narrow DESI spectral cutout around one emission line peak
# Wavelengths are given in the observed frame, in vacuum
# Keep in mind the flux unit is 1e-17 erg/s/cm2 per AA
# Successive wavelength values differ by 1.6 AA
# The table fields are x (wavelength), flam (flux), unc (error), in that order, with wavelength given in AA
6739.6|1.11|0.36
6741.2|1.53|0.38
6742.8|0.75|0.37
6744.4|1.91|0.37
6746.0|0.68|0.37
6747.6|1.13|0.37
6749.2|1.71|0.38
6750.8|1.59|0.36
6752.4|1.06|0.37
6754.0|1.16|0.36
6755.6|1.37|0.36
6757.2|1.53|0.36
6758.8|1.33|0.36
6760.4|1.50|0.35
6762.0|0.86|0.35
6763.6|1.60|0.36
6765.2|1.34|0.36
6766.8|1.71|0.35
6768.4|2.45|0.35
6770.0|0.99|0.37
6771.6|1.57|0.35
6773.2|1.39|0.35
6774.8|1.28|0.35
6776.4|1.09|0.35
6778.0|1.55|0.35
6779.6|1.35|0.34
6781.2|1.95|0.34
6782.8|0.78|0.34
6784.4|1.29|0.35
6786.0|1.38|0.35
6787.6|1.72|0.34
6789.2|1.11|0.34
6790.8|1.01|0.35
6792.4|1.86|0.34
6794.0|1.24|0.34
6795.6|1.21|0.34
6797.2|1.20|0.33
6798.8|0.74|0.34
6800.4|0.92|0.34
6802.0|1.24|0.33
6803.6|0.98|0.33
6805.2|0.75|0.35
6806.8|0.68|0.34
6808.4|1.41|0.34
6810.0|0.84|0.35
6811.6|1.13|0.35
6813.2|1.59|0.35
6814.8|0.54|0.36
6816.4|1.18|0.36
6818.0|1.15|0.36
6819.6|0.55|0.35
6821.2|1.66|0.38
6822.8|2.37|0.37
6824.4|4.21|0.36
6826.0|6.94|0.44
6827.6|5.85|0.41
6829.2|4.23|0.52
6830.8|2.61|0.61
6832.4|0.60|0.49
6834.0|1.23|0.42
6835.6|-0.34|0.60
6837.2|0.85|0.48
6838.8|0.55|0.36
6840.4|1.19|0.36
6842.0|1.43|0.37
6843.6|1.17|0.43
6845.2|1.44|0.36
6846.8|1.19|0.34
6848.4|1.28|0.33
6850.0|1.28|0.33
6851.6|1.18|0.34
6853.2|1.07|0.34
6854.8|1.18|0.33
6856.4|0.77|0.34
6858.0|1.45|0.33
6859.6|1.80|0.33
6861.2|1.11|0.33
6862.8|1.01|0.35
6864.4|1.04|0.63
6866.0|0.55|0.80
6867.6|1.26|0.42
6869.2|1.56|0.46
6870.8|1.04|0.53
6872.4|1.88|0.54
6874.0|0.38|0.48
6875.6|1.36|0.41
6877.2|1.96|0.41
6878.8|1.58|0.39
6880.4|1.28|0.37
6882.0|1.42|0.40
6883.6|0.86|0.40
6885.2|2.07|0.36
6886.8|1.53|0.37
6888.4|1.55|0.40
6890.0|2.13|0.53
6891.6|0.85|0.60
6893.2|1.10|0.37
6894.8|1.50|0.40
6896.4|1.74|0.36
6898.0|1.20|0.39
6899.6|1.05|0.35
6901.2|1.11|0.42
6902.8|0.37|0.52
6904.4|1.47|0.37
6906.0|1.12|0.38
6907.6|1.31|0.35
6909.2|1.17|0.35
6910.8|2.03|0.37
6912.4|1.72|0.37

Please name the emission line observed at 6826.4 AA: H-beta 4861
